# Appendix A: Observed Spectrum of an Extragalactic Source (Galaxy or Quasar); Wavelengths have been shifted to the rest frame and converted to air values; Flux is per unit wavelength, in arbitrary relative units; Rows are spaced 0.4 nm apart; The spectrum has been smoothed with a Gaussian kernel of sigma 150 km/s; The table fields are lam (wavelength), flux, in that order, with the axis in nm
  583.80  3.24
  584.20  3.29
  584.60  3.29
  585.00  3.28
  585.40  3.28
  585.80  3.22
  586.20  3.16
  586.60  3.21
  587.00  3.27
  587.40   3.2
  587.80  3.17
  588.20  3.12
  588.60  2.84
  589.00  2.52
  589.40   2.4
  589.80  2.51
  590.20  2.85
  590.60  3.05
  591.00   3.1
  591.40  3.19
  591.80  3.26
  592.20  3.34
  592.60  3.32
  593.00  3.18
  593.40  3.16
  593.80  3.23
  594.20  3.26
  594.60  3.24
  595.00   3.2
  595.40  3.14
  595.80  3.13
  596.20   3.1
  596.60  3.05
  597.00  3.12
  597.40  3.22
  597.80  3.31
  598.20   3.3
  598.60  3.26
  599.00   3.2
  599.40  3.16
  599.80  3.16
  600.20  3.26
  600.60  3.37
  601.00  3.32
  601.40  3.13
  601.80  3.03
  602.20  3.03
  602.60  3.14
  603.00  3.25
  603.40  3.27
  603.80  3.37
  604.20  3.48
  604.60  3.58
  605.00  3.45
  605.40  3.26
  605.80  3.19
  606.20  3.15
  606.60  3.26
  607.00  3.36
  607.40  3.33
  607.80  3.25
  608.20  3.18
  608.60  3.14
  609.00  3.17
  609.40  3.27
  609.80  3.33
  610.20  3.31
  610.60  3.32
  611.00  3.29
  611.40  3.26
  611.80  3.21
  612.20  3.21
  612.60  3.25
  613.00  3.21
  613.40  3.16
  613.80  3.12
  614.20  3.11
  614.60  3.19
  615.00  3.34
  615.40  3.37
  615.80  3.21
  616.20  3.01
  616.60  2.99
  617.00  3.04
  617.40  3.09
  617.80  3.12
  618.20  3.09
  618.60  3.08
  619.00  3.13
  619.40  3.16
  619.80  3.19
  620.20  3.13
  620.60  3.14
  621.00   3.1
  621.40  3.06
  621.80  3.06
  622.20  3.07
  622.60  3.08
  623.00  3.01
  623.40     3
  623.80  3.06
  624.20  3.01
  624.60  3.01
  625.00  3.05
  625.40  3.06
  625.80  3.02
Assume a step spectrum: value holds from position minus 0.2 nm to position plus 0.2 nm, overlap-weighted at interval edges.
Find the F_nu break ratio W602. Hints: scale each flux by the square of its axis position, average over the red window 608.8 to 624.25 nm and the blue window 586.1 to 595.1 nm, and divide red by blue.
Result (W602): 1.1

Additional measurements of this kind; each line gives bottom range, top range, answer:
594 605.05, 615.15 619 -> 1.02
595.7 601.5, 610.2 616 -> 1.06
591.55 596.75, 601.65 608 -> 1.06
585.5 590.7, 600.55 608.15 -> 1.16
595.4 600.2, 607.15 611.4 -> 1.06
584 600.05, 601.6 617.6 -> 1.09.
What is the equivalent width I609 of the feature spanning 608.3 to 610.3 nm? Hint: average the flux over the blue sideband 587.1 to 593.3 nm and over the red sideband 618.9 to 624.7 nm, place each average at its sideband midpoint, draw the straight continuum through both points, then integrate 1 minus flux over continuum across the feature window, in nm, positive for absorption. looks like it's -0.12 nm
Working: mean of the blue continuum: 3.01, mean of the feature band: 3.24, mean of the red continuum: 3.08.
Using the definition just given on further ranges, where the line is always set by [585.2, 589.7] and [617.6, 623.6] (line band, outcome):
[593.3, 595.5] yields -0.124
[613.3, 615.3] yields -0.074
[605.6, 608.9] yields -0.177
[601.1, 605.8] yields -0.325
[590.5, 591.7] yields -0.039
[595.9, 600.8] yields -0.258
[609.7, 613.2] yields -0.215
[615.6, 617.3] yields 0.012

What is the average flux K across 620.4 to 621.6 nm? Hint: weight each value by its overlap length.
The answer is 3.1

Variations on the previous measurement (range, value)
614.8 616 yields 3.31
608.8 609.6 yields 3.22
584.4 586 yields 3.27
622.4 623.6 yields 3.03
